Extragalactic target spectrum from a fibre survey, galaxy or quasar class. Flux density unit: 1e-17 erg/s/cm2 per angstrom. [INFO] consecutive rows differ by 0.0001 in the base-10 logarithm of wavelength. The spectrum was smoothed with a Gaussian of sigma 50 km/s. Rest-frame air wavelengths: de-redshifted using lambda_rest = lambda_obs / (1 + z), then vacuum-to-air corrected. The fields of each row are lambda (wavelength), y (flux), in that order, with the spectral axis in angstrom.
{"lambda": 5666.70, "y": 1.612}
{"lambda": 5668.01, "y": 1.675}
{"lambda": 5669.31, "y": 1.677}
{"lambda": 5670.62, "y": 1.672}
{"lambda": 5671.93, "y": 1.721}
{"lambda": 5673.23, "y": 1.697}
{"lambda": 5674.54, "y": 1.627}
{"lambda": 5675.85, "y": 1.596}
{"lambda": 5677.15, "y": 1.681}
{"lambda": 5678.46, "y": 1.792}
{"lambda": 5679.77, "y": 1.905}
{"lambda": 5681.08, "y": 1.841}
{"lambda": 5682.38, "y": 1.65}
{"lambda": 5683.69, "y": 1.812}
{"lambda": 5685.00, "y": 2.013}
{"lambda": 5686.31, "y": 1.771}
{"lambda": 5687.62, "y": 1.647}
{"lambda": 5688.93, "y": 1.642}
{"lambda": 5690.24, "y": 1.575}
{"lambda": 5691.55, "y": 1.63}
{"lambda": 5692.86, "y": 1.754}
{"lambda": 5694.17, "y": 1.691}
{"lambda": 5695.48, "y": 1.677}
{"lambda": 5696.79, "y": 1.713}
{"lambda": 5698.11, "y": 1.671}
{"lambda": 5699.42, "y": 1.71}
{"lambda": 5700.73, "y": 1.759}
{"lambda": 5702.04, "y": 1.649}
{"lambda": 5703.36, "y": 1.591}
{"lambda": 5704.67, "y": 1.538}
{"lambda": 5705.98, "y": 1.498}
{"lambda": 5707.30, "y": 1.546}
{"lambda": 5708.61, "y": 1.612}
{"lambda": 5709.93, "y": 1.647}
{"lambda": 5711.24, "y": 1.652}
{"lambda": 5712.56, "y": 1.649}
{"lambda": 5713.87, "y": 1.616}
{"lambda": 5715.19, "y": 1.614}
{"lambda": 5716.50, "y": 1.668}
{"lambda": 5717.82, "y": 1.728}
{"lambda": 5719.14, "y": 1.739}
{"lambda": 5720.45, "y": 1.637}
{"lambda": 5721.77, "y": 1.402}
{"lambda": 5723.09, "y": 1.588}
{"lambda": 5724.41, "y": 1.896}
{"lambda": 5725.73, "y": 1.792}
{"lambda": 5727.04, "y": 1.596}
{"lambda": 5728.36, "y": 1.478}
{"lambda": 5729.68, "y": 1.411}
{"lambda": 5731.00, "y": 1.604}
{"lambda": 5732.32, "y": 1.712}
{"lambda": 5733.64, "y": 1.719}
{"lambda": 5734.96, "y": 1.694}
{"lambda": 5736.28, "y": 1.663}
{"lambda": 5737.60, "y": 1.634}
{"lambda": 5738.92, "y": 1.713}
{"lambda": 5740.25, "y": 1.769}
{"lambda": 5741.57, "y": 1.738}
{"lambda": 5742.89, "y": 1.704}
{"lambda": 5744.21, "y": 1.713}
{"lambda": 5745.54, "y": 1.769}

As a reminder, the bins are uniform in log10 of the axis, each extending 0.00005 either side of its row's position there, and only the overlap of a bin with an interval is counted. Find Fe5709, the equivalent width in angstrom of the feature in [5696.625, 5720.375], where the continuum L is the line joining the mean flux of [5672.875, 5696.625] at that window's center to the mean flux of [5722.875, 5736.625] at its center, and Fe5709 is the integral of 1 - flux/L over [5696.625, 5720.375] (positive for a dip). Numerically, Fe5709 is 0.6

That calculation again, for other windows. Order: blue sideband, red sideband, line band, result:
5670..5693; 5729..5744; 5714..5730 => 0.5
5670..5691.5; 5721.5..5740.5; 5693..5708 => 0.4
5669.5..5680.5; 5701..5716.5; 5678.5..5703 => -1.0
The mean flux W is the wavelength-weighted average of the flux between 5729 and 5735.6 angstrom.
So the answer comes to 1.63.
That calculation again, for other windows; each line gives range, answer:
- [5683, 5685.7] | 1.9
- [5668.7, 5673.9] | 1.69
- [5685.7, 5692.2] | 1.65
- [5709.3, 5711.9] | 1.65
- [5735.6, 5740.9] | 1.69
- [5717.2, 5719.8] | 1.74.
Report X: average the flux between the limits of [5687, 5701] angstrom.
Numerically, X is 1.68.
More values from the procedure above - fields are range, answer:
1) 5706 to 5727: 1.65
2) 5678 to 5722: 1.68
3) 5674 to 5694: 1.73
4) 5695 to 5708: 1.63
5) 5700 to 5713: 1.61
